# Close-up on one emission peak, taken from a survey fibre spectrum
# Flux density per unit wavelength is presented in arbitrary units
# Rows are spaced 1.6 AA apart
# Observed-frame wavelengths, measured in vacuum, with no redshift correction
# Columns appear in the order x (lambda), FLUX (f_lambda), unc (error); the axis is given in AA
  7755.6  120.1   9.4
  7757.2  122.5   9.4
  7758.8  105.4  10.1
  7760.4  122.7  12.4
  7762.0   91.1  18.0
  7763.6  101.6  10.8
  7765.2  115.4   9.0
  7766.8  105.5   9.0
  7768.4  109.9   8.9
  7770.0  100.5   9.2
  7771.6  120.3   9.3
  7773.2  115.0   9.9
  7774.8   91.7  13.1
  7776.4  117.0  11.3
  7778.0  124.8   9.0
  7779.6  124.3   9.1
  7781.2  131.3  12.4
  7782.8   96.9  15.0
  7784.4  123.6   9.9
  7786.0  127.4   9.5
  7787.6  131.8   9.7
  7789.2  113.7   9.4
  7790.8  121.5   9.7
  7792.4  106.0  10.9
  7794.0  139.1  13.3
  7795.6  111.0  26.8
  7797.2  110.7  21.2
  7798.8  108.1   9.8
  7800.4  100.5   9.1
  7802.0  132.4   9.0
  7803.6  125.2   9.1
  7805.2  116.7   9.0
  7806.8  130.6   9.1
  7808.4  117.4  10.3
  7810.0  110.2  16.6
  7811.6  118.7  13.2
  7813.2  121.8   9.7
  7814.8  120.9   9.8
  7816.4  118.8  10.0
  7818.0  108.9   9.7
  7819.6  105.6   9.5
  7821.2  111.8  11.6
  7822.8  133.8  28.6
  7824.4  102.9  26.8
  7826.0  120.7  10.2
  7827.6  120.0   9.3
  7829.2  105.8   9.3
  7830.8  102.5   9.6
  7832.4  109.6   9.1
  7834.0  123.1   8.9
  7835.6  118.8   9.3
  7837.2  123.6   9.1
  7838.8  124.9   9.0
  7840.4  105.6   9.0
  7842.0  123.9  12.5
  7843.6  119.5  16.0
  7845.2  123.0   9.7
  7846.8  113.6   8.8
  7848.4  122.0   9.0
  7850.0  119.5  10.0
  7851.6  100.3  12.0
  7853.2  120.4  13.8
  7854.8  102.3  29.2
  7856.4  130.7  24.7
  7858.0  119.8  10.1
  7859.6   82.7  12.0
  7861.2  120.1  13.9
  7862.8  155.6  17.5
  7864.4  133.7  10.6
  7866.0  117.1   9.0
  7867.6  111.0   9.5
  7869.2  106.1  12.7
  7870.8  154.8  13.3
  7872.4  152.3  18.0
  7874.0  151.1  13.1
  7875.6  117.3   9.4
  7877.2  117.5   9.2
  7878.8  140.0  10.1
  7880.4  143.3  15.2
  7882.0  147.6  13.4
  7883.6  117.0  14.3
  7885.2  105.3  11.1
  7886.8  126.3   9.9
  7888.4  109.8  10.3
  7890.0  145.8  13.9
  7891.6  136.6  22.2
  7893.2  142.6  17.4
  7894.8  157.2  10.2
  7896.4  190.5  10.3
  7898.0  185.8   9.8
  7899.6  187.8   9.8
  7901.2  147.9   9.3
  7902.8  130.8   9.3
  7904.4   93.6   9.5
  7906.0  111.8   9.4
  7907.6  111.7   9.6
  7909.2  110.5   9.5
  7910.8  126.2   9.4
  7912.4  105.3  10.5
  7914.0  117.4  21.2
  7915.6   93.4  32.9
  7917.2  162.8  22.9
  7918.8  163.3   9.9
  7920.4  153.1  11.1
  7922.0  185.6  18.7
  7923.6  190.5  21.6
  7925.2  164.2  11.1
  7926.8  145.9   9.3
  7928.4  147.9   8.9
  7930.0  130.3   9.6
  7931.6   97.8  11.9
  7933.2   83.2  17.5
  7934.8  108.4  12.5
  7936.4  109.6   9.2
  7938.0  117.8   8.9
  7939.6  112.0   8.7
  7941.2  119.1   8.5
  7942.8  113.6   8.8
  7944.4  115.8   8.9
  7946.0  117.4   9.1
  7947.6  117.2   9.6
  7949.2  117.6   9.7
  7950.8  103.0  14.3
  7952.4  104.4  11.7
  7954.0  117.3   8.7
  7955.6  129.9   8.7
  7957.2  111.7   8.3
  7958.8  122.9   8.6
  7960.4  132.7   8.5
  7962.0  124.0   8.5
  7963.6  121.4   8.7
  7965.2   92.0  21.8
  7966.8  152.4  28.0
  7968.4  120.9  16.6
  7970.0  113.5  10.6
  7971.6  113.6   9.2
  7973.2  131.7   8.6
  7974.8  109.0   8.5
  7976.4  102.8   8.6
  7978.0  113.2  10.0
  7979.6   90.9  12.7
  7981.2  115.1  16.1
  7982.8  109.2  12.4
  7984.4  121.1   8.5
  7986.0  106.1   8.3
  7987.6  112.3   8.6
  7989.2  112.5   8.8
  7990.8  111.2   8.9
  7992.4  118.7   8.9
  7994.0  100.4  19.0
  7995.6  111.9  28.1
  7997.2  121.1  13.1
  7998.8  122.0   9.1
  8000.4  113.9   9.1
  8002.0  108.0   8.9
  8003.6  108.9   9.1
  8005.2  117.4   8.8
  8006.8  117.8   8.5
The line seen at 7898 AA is H-alpha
